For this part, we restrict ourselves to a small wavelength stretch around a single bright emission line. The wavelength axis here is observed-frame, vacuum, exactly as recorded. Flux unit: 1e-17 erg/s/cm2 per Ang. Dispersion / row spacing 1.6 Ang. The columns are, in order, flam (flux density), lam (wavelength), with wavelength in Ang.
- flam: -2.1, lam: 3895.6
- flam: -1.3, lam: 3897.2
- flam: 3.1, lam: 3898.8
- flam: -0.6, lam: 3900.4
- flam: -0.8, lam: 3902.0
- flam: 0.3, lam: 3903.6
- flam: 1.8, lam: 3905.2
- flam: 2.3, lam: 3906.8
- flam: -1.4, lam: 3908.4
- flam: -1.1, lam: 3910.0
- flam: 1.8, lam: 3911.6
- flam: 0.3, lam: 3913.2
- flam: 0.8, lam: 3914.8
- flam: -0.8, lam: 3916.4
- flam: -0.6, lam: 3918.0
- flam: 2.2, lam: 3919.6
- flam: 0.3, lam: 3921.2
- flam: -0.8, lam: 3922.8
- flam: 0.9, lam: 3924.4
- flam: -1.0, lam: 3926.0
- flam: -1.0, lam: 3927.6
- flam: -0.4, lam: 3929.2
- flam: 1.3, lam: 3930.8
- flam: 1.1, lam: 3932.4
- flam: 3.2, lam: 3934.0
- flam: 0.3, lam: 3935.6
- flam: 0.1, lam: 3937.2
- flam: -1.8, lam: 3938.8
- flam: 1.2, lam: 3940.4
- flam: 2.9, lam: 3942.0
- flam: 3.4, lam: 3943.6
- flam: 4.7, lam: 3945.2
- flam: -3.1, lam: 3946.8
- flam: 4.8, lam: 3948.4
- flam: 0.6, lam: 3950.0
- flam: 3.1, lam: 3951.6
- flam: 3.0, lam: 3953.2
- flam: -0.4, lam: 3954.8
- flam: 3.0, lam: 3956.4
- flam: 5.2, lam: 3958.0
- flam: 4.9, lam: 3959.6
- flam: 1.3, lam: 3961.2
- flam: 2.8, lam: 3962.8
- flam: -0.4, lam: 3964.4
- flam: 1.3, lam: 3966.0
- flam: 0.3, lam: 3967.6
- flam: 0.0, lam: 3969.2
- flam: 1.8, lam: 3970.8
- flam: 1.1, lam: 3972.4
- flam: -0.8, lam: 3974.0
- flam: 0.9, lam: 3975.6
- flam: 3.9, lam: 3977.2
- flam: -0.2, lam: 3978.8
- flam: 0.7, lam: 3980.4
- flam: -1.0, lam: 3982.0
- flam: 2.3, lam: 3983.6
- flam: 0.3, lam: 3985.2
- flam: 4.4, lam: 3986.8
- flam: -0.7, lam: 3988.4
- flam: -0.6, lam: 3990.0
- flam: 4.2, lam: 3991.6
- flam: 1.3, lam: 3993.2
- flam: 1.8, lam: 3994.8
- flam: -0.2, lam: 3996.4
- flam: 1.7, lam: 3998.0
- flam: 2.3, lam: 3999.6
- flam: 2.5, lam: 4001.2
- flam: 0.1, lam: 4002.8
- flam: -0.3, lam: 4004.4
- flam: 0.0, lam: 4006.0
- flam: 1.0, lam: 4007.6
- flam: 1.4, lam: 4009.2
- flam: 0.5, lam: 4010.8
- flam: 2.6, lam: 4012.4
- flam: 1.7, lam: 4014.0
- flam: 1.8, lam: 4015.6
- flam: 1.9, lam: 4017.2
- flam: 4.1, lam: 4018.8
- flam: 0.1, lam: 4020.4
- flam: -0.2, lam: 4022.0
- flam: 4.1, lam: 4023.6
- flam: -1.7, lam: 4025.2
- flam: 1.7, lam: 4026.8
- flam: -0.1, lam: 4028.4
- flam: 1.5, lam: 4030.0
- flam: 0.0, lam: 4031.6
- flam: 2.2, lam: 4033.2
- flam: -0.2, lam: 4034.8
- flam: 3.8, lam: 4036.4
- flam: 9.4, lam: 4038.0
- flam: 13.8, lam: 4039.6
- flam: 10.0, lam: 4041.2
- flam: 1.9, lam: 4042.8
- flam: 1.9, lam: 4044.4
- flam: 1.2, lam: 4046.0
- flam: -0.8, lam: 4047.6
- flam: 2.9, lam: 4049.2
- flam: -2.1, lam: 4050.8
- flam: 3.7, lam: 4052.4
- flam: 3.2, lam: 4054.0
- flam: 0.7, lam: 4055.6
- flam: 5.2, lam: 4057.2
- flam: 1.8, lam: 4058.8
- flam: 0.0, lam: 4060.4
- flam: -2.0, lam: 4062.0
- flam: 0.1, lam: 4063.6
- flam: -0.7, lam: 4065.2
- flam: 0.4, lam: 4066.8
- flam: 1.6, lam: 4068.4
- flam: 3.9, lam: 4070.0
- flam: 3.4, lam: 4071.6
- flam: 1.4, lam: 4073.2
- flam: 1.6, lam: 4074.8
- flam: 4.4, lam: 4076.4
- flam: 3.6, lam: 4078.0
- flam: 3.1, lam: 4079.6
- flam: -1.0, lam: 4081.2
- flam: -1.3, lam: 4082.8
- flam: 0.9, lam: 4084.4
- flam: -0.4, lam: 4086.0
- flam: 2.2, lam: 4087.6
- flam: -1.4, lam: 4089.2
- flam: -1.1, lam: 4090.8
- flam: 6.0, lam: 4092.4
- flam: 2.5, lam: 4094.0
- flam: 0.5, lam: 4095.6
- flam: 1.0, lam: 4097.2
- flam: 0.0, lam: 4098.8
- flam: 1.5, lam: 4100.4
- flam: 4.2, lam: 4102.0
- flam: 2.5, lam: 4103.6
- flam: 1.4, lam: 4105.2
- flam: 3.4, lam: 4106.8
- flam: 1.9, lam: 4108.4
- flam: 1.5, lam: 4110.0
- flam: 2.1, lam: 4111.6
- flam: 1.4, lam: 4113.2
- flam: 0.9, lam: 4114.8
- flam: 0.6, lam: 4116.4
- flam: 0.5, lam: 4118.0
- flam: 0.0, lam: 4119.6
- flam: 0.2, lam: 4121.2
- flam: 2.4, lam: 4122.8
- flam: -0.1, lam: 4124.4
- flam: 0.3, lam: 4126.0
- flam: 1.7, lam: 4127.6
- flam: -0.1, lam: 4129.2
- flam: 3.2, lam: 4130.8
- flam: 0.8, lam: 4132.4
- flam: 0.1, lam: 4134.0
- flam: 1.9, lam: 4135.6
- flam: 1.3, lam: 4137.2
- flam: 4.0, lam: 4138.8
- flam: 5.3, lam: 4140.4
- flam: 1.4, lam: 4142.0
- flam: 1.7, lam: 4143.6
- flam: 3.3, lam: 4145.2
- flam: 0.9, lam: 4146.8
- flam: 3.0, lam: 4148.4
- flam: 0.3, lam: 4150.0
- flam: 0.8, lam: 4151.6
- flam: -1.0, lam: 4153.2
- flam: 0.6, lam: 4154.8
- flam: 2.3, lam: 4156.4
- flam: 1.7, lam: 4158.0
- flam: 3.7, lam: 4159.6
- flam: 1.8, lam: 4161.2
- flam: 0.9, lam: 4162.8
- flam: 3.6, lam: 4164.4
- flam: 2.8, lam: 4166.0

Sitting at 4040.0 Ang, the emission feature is [O II]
